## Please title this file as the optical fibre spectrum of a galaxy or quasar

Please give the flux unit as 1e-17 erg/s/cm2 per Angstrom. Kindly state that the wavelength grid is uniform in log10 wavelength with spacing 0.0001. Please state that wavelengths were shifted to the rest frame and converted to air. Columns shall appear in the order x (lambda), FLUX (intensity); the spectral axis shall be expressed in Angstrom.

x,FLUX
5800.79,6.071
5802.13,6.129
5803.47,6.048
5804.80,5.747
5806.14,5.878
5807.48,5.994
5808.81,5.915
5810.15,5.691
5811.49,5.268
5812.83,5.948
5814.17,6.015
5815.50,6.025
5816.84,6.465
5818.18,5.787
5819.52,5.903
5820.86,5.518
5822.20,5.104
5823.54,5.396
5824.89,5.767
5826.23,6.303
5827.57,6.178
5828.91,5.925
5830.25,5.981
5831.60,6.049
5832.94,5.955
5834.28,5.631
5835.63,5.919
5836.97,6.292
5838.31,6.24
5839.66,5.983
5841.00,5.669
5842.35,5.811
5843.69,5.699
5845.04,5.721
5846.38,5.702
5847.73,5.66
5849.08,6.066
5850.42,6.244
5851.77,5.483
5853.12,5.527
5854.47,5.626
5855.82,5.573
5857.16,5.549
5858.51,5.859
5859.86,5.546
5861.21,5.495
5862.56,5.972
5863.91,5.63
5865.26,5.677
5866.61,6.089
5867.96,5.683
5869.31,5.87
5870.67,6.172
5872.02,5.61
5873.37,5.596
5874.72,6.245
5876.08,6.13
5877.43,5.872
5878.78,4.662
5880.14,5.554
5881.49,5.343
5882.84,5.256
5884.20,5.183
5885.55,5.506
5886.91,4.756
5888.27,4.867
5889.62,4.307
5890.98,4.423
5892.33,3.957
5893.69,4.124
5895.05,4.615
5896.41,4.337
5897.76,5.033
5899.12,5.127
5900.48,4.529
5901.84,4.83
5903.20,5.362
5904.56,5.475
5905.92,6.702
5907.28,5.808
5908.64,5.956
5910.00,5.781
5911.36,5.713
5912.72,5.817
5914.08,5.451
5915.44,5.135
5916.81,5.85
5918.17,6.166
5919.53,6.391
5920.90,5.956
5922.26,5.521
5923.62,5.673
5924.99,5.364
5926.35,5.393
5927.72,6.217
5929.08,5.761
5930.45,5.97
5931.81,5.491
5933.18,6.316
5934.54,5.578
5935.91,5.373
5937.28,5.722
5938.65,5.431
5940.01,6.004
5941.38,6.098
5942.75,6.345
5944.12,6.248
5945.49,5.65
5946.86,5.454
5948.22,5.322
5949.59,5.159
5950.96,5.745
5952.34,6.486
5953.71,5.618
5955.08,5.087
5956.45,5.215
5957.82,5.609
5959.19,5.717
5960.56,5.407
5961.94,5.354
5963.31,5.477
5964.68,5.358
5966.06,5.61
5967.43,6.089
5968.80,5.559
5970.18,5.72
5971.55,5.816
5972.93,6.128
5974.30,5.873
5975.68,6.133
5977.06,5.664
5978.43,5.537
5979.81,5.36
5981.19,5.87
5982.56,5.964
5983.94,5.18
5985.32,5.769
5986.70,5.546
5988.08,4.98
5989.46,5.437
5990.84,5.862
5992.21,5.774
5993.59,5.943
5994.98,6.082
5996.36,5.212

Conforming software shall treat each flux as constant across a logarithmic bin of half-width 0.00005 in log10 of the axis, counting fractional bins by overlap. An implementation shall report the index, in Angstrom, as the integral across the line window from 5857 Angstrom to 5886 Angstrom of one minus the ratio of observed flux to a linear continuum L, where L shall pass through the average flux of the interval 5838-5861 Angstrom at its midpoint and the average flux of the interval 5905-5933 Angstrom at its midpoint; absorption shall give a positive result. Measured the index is 0.54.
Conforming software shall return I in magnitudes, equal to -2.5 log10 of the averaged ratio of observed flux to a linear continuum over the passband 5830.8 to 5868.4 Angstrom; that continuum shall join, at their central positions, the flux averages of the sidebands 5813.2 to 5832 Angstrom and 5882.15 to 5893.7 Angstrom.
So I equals -0.08 mag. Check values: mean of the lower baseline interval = 5.89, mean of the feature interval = 5.8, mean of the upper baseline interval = 4.74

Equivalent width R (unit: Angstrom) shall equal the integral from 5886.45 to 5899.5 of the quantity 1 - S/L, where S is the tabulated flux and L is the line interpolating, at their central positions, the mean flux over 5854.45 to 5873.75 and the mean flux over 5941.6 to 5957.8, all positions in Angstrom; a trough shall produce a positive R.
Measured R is 2.7 Angstrom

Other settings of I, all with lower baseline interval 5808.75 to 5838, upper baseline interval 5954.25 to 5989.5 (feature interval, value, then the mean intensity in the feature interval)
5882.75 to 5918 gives 0.11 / 5.16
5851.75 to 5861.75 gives 0.04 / 5.59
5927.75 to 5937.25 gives -0.02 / 5.78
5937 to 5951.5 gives -0.02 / 5.75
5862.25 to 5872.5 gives -0.01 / 5.84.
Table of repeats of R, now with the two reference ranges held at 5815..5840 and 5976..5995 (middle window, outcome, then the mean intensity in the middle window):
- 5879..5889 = 1.1 Angstrom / 5.18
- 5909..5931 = 0.0 Angstrom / 5.76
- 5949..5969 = 0.4 Angstrom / 5.57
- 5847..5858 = 0.3 Angstrom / 5.72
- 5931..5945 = -0.3 Angstrom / 5.86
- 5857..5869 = 0.2 Angstrom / 5.73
